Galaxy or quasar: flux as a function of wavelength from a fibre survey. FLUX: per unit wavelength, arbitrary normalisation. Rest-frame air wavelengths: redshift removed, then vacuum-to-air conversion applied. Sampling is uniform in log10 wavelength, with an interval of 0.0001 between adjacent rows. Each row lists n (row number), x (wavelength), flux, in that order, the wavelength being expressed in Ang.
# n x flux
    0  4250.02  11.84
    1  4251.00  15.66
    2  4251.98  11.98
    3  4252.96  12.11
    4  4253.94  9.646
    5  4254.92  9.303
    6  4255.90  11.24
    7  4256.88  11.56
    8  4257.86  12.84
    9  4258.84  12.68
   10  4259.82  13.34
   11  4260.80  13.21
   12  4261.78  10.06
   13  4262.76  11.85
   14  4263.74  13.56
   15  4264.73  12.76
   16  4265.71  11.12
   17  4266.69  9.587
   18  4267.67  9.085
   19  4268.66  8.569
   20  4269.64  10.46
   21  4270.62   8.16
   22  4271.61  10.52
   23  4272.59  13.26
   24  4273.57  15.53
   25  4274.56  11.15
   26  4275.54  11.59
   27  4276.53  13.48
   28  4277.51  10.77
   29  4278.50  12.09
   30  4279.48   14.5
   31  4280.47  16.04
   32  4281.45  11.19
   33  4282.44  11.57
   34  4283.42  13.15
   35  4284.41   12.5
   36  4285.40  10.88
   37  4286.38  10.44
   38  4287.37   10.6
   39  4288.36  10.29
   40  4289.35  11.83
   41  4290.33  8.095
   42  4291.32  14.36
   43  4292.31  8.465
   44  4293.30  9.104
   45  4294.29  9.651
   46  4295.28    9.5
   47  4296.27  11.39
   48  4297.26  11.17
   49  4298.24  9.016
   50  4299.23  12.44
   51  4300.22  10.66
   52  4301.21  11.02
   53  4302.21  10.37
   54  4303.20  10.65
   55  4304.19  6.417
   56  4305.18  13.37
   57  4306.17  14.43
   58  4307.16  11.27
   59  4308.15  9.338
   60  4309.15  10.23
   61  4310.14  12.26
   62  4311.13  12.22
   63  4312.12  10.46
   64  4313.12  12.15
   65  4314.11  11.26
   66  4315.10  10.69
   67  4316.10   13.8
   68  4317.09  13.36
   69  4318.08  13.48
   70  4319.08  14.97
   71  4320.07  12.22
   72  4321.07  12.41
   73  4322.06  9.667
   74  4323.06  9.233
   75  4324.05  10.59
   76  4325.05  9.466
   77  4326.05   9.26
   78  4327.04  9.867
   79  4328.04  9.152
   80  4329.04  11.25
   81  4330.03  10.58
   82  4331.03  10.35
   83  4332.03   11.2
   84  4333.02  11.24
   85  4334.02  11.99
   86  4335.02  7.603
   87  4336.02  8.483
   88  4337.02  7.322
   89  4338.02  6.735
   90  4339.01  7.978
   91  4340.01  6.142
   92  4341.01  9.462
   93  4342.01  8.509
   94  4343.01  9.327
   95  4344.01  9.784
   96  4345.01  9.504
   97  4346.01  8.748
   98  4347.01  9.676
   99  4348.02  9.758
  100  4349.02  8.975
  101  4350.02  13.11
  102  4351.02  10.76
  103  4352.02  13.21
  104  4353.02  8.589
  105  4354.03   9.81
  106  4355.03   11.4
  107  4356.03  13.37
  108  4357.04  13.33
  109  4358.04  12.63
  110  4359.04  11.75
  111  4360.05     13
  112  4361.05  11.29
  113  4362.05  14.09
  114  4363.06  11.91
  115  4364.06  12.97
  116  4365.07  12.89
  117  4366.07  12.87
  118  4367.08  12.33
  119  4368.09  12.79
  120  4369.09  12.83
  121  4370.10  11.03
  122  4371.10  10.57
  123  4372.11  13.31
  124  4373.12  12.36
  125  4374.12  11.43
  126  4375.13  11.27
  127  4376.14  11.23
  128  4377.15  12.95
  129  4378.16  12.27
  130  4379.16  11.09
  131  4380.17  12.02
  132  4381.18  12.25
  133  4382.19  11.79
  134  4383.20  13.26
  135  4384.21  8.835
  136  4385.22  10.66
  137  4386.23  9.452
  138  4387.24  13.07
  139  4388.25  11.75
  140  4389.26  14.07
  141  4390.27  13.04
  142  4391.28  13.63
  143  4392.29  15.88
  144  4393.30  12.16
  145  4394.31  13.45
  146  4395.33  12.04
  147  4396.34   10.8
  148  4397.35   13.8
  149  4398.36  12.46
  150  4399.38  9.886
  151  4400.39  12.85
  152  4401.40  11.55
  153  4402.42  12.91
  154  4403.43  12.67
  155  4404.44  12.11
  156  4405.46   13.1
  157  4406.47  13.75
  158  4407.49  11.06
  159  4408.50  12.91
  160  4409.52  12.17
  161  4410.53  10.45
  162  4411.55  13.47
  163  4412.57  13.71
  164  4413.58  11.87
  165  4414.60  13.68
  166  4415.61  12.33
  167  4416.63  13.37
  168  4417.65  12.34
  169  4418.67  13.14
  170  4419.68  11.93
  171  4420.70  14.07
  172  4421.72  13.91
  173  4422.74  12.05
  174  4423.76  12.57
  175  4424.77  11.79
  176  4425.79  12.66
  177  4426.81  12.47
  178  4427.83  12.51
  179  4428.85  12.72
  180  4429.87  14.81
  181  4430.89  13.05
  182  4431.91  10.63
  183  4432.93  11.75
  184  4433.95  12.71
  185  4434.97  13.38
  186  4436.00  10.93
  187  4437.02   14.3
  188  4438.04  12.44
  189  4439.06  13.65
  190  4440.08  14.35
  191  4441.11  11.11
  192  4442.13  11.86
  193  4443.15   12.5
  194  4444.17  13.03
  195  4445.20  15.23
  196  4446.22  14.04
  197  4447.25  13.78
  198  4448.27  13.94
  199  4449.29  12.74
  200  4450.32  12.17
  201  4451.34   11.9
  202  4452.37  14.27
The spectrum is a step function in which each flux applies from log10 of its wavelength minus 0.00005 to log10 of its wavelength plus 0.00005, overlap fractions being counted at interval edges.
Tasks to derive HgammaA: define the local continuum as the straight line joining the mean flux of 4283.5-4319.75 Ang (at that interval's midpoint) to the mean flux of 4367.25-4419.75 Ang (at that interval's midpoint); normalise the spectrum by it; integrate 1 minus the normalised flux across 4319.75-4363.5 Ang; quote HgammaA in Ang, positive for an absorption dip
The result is 5.1 Ang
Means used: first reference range 11.2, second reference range 12.3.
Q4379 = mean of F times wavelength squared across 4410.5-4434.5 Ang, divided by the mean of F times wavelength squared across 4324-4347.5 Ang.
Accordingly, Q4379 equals 1.42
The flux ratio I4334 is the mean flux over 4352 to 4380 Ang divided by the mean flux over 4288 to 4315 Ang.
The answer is 1.12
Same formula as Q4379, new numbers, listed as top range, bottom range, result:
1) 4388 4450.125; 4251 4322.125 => 1.18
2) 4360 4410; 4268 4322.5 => 1.12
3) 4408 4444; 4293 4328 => 1.21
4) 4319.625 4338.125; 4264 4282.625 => 0.88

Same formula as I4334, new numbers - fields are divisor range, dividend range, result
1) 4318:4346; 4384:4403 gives 1.25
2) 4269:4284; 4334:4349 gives 0.71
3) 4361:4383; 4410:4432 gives 1.05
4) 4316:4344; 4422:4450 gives 1.27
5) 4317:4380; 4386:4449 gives 1.16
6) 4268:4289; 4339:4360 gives 0.89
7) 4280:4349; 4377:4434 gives 1.18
